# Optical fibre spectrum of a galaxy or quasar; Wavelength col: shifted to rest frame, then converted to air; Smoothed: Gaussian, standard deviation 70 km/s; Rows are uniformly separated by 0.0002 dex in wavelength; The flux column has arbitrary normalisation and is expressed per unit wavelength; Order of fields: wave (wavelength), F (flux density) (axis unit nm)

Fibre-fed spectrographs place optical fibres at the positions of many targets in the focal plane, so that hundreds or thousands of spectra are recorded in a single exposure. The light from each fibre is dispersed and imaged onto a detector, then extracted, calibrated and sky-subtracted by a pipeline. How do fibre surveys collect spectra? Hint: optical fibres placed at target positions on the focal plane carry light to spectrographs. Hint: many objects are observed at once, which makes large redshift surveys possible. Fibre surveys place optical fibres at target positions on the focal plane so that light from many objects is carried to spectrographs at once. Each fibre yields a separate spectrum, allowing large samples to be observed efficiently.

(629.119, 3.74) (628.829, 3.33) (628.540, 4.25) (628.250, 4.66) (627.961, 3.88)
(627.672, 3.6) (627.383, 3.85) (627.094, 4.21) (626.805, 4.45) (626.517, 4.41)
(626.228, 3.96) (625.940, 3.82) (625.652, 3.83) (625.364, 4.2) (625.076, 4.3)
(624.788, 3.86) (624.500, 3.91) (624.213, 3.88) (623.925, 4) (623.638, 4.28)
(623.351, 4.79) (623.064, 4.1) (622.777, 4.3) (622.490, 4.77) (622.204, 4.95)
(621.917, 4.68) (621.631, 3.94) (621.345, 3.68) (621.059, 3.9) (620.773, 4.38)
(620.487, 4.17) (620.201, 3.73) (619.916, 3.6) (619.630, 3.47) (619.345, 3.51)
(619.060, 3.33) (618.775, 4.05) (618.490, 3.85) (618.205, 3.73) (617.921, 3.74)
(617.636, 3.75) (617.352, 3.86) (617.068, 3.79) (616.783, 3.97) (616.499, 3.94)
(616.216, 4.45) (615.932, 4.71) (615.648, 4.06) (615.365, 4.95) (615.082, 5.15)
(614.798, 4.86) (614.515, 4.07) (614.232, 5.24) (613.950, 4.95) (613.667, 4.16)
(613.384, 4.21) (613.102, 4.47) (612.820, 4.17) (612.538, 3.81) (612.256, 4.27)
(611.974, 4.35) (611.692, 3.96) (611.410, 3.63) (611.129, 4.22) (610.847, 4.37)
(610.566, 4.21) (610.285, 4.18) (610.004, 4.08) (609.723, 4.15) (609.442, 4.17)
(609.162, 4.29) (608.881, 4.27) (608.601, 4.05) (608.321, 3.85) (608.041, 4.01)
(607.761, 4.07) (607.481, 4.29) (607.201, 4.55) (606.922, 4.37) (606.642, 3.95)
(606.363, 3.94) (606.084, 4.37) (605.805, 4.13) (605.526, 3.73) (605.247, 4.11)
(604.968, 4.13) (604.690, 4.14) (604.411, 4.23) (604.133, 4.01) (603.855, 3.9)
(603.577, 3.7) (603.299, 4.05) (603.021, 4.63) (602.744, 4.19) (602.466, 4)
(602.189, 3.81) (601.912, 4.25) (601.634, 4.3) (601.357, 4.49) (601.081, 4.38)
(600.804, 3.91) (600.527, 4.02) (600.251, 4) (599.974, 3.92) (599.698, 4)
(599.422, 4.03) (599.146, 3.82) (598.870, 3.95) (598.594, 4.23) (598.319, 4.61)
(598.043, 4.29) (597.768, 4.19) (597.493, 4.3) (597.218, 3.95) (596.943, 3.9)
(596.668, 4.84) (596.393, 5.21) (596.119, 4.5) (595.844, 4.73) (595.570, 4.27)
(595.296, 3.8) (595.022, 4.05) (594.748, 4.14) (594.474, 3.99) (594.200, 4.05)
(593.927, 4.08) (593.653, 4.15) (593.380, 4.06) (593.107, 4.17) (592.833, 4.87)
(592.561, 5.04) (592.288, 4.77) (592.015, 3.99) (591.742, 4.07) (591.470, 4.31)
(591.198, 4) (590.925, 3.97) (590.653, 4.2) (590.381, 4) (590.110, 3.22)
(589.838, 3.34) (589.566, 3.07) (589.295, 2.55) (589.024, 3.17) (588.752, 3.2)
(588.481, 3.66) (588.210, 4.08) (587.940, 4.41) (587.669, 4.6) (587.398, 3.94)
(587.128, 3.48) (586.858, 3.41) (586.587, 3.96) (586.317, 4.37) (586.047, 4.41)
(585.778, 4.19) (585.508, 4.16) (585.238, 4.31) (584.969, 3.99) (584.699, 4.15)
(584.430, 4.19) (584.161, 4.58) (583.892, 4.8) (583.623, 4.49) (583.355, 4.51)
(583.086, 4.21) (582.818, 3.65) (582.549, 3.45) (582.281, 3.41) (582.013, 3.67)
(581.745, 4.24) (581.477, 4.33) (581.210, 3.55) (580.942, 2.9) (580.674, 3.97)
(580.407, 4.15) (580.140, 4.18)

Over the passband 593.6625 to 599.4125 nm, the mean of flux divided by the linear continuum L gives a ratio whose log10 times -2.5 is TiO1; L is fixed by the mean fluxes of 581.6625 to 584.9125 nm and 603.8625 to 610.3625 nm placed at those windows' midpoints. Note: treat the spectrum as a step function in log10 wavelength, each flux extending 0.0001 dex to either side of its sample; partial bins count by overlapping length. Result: -0.03 mag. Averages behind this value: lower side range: 4.11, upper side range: 4.13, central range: 4.24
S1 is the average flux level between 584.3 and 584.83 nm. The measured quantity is 4.17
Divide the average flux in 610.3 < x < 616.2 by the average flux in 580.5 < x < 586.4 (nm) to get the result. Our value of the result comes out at 1.1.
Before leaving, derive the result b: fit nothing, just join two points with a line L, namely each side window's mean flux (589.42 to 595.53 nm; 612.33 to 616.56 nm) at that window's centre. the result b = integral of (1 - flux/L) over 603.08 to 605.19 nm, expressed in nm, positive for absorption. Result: 0.12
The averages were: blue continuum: 4.06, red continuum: 4.49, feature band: 4.05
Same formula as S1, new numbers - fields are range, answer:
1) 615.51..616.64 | 4.29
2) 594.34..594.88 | 4.06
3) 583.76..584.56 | 4.52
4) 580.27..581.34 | 3.64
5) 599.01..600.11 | 3.94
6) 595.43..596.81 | 4.71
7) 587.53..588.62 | 4.18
